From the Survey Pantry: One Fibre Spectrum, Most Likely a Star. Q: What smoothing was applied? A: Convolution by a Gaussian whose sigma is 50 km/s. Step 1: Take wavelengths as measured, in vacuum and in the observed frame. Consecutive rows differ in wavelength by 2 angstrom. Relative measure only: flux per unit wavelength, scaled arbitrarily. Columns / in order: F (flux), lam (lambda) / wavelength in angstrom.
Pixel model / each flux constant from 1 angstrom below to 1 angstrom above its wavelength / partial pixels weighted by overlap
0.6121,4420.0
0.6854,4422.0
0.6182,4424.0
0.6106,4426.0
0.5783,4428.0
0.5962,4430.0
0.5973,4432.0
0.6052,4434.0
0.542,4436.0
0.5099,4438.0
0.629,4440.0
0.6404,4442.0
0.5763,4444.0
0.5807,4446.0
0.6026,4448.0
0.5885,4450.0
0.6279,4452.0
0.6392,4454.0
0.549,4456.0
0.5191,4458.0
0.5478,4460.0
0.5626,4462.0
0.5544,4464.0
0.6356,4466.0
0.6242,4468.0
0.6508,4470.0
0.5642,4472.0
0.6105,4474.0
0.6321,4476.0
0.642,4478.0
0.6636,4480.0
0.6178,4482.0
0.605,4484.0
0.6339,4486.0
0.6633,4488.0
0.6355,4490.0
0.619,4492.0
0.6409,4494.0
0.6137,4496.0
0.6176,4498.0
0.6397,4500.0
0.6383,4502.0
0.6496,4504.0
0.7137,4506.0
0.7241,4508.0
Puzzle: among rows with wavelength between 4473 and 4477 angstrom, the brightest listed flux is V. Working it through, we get 0.6321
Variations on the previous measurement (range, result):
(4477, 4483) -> 0.6636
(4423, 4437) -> 0.6182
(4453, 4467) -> 0.6392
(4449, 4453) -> 0.6279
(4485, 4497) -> 0.6633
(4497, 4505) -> 0.6496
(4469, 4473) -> 0.6508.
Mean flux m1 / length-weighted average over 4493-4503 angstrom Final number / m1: 0.63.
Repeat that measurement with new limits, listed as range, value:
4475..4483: 0.639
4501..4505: 0.644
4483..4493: 0.631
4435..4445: 0.58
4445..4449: 0.592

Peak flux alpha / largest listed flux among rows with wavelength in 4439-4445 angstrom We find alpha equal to 0.6404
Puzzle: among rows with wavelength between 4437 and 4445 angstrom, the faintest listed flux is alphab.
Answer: 0.5099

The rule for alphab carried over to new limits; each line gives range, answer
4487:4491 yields 0.6355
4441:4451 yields 0.5763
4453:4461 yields 0.5191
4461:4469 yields 0.5544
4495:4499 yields 0.6137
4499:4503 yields 0.6383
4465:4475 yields 0.5642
